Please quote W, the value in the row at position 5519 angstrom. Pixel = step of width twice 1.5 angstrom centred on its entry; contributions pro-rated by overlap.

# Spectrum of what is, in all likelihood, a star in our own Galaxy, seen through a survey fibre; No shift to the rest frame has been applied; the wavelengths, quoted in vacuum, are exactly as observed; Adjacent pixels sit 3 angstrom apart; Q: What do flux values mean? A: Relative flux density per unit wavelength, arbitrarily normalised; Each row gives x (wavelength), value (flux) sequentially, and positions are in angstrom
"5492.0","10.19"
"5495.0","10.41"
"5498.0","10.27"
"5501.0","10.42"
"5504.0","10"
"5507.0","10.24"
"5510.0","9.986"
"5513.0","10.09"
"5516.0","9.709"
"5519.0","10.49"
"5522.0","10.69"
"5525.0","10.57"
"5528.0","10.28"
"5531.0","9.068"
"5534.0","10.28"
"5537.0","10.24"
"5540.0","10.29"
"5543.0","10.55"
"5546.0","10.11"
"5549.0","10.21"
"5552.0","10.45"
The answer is 10.49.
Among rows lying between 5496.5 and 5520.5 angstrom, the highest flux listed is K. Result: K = 10.49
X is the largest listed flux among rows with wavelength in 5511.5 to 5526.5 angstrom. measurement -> 10.69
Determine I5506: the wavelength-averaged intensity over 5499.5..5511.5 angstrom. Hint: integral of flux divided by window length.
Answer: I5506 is 10.2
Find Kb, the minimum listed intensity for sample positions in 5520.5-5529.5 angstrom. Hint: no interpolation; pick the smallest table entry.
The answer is 10.28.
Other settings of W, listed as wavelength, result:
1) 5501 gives 10.42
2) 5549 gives 10.21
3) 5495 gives 10.41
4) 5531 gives 9.068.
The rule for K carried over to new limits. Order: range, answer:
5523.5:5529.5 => 10.57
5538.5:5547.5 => 10.55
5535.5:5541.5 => 10.29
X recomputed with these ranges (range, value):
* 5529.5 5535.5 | 10.28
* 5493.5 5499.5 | 10.41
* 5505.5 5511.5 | 10.24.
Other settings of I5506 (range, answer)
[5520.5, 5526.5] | 10.6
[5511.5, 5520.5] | 10.1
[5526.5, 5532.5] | 9.67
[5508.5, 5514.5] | 10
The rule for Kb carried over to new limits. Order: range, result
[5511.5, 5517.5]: 9.709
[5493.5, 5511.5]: 9.986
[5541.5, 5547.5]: 10.11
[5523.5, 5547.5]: 9.068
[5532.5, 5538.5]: 10.24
